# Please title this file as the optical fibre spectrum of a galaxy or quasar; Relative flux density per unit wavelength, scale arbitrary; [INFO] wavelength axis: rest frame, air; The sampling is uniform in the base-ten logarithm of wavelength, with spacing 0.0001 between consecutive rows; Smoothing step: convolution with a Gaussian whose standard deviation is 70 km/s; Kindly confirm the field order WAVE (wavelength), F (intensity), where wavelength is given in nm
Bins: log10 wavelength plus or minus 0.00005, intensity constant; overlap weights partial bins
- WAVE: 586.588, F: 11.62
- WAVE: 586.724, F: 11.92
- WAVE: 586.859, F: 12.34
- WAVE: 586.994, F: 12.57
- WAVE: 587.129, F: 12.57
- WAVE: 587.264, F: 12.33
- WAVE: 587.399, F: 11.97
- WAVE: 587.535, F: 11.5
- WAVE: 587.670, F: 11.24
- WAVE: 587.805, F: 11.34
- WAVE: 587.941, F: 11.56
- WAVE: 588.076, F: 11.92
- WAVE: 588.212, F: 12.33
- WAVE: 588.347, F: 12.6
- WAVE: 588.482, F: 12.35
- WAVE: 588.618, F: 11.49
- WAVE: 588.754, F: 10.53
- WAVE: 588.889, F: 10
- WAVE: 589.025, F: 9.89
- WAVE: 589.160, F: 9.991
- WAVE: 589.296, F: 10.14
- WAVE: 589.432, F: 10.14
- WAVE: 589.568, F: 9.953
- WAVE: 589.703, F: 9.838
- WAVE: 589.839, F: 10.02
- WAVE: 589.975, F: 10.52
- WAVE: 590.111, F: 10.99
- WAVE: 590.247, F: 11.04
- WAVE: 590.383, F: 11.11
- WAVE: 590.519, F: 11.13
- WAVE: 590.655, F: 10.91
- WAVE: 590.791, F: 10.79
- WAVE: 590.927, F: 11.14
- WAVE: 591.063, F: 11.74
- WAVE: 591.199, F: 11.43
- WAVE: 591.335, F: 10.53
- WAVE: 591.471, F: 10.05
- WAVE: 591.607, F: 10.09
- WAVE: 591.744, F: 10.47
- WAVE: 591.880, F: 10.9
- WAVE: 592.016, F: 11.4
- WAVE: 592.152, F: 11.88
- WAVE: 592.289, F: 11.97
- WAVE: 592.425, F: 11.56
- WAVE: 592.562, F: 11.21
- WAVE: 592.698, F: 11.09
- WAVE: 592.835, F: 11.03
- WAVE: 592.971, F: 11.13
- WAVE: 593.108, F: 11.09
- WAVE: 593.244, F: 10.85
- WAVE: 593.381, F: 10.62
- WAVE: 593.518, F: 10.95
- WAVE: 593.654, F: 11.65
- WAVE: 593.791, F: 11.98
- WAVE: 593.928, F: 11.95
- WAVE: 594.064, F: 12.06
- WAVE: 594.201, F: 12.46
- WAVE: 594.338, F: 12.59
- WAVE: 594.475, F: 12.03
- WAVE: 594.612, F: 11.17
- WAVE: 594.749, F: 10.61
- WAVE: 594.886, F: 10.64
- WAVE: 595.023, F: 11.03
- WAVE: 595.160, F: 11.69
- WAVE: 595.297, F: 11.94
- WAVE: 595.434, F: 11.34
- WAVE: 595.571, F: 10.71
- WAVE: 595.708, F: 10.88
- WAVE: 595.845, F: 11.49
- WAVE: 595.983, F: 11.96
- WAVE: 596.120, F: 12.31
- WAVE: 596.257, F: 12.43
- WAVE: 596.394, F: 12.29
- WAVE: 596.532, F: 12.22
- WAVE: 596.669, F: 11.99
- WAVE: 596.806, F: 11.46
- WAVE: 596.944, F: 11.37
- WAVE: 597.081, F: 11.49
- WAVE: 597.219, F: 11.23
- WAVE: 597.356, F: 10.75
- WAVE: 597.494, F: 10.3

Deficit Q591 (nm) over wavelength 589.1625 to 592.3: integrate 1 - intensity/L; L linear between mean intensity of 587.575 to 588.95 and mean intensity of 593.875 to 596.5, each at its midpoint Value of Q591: 0.23 nm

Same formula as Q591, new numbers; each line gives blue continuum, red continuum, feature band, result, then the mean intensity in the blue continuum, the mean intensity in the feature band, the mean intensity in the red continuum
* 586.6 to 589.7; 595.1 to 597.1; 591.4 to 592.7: 0.054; 11.4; 11.1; 11.7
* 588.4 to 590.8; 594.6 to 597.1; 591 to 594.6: -0.080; 10.6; 11.3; 11.5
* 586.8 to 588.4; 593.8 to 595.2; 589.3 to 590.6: 0.150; 12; 10.5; 11.6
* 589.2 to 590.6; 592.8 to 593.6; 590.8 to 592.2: -0.030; 10.5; 10.9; 11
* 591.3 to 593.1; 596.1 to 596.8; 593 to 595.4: 0.019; 11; 11.5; 12.2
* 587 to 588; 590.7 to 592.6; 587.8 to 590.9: 0.165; 11.8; 10.9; 11.1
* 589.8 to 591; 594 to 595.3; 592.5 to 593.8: 0.025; 10.9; 11.1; 11.6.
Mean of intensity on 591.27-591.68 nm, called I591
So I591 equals 10.2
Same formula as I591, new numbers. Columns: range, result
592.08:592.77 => 11.5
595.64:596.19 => 11.7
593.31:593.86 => 11.3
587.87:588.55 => 12.1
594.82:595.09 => 10.8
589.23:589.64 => 10.1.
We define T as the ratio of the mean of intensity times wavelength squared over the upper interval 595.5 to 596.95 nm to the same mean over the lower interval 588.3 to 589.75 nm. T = 1.1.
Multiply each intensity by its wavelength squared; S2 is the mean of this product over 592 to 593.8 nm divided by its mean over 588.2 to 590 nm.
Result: 1.07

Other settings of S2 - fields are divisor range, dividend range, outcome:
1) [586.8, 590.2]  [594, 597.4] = 1.06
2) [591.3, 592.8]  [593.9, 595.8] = 1.05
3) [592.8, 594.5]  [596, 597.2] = 1.04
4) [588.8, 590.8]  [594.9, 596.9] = 1.14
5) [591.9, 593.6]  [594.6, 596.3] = 1.02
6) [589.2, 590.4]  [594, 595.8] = 1.13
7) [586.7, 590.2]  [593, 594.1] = 1.03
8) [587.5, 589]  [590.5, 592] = 0.95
